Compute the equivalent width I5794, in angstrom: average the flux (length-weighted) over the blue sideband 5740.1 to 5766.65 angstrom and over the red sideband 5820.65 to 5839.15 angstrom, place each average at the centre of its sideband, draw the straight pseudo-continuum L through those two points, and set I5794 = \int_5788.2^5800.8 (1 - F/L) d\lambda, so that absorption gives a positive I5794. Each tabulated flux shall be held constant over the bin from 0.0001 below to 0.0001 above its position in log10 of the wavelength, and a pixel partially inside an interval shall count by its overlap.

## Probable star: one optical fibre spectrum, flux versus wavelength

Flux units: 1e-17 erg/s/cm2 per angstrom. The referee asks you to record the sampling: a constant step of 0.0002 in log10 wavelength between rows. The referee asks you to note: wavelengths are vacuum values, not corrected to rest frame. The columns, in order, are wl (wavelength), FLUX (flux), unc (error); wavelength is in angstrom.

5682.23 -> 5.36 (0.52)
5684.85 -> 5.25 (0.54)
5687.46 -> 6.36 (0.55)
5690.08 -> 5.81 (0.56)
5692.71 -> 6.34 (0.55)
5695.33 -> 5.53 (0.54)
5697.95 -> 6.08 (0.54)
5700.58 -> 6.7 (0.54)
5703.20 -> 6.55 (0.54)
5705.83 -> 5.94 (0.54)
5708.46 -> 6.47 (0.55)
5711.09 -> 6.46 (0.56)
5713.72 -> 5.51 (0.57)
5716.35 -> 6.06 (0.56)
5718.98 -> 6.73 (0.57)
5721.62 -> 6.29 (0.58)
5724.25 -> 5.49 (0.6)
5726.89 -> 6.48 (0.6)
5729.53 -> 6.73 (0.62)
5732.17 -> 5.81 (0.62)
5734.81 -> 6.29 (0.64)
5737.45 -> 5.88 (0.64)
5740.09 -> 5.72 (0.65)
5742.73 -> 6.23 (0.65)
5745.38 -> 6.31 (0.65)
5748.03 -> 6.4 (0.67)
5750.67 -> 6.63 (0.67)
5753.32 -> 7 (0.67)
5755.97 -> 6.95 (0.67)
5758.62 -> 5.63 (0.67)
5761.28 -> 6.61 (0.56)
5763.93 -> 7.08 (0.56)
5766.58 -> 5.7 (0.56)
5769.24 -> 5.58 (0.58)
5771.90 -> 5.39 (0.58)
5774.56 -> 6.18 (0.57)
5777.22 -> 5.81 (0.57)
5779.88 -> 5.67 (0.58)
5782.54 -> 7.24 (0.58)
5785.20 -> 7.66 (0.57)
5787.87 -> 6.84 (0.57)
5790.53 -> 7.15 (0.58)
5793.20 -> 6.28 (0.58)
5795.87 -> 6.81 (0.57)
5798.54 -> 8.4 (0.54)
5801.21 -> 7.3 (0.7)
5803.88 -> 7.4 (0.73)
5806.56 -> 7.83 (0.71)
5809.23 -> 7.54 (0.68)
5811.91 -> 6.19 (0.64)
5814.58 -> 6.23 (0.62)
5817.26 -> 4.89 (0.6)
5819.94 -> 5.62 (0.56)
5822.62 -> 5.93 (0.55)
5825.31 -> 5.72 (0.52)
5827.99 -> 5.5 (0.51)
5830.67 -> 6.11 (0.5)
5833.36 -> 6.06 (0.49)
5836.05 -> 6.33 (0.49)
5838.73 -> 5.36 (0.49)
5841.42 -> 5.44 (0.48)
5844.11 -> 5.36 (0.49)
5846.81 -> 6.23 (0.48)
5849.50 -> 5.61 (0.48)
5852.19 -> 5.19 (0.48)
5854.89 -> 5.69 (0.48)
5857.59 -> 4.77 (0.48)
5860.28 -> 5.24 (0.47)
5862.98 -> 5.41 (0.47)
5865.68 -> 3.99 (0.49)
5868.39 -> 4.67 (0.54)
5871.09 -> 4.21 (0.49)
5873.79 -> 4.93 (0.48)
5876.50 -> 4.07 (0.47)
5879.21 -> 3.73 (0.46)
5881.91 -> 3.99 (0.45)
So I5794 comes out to -2.1 angstrom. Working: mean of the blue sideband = 6.45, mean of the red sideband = 5.88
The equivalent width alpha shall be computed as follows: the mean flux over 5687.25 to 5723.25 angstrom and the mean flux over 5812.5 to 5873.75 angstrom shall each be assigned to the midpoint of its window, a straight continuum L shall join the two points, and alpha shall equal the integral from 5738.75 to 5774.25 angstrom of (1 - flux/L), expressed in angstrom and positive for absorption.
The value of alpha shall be -2.02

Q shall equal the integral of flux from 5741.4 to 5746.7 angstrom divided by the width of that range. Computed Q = 6.27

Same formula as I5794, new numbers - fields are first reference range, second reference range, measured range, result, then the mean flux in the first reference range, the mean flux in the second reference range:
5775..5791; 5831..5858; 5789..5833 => -2.28 angstrom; 6.68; 5.65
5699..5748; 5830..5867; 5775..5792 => -2.45 angstrom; 6.21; 5.47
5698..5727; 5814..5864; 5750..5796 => -4.01 angstrom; 6.23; 5.61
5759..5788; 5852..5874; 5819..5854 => -2.83 angstrom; 6.3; 4.88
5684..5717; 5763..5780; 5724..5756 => -1.68 angstrom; 6.09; 5.91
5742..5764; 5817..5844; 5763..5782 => 1.10 angstrom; 6.51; 5.71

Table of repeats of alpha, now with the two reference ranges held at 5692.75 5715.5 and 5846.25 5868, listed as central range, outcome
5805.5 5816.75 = -2.6 angstrom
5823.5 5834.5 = -1.0 angstrom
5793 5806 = -4.2 angstrom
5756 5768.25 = -1.1 angstrom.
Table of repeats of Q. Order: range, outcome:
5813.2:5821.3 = 5.59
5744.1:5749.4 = 6.36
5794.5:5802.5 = 7.5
